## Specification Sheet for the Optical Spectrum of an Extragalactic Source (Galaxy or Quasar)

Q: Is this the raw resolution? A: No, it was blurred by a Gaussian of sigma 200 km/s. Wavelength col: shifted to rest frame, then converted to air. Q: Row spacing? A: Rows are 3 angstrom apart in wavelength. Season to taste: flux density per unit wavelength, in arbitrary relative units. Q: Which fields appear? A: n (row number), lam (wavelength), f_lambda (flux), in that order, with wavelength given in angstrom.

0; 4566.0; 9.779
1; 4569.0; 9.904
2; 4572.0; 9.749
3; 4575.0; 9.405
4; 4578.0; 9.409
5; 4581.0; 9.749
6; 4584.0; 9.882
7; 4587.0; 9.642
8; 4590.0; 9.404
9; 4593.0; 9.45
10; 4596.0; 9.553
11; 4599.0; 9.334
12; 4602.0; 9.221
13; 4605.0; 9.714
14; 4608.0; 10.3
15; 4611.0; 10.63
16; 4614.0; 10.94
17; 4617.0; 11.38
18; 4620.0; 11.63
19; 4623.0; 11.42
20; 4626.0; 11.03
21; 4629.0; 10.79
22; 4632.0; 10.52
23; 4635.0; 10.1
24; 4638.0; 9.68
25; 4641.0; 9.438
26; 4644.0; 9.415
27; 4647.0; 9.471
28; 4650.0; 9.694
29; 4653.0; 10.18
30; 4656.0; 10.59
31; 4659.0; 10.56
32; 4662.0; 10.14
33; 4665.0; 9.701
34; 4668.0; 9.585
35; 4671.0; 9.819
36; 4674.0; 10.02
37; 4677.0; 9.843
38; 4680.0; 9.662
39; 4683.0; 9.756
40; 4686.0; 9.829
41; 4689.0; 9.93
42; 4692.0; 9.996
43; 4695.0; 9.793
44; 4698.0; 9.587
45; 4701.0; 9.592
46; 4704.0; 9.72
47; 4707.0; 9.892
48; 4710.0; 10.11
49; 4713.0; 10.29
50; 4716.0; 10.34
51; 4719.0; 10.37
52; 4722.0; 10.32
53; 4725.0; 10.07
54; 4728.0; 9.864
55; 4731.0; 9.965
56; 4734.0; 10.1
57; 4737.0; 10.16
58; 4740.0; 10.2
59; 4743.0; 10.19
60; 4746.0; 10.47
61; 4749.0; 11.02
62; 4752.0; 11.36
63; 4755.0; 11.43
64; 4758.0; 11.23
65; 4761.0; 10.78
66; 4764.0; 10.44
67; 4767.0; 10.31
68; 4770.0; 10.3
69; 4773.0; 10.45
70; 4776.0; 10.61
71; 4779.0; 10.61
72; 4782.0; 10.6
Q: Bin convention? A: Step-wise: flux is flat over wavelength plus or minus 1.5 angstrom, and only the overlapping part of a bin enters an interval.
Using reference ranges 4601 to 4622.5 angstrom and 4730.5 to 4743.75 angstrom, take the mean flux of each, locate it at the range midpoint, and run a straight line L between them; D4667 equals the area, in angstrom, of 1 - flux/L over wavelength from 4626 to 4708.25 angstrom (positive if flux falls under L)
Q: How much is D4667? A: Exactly 3.8 angstrom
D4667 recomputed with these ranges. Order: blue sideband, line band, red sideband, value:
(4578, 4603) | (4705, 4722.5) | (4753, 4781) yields 0.24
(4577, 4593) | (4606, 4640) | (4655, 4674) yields -3.16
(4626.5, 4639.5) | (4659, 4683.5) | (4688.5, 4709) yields 0.37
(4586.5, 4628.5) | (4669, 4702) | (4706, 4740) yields 1.25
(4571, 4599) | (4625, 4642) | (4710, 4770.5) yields -0.72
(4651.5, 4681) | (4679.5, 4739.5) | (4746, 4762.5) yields 3.25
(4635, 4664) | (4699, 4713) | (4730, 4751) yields 0.42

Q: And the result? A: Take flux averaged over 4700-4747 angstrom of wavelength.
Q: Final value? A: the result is 10.1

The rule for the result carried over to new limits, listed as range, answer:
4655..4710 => 9.89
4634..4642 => 9.74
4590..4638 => 10.3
